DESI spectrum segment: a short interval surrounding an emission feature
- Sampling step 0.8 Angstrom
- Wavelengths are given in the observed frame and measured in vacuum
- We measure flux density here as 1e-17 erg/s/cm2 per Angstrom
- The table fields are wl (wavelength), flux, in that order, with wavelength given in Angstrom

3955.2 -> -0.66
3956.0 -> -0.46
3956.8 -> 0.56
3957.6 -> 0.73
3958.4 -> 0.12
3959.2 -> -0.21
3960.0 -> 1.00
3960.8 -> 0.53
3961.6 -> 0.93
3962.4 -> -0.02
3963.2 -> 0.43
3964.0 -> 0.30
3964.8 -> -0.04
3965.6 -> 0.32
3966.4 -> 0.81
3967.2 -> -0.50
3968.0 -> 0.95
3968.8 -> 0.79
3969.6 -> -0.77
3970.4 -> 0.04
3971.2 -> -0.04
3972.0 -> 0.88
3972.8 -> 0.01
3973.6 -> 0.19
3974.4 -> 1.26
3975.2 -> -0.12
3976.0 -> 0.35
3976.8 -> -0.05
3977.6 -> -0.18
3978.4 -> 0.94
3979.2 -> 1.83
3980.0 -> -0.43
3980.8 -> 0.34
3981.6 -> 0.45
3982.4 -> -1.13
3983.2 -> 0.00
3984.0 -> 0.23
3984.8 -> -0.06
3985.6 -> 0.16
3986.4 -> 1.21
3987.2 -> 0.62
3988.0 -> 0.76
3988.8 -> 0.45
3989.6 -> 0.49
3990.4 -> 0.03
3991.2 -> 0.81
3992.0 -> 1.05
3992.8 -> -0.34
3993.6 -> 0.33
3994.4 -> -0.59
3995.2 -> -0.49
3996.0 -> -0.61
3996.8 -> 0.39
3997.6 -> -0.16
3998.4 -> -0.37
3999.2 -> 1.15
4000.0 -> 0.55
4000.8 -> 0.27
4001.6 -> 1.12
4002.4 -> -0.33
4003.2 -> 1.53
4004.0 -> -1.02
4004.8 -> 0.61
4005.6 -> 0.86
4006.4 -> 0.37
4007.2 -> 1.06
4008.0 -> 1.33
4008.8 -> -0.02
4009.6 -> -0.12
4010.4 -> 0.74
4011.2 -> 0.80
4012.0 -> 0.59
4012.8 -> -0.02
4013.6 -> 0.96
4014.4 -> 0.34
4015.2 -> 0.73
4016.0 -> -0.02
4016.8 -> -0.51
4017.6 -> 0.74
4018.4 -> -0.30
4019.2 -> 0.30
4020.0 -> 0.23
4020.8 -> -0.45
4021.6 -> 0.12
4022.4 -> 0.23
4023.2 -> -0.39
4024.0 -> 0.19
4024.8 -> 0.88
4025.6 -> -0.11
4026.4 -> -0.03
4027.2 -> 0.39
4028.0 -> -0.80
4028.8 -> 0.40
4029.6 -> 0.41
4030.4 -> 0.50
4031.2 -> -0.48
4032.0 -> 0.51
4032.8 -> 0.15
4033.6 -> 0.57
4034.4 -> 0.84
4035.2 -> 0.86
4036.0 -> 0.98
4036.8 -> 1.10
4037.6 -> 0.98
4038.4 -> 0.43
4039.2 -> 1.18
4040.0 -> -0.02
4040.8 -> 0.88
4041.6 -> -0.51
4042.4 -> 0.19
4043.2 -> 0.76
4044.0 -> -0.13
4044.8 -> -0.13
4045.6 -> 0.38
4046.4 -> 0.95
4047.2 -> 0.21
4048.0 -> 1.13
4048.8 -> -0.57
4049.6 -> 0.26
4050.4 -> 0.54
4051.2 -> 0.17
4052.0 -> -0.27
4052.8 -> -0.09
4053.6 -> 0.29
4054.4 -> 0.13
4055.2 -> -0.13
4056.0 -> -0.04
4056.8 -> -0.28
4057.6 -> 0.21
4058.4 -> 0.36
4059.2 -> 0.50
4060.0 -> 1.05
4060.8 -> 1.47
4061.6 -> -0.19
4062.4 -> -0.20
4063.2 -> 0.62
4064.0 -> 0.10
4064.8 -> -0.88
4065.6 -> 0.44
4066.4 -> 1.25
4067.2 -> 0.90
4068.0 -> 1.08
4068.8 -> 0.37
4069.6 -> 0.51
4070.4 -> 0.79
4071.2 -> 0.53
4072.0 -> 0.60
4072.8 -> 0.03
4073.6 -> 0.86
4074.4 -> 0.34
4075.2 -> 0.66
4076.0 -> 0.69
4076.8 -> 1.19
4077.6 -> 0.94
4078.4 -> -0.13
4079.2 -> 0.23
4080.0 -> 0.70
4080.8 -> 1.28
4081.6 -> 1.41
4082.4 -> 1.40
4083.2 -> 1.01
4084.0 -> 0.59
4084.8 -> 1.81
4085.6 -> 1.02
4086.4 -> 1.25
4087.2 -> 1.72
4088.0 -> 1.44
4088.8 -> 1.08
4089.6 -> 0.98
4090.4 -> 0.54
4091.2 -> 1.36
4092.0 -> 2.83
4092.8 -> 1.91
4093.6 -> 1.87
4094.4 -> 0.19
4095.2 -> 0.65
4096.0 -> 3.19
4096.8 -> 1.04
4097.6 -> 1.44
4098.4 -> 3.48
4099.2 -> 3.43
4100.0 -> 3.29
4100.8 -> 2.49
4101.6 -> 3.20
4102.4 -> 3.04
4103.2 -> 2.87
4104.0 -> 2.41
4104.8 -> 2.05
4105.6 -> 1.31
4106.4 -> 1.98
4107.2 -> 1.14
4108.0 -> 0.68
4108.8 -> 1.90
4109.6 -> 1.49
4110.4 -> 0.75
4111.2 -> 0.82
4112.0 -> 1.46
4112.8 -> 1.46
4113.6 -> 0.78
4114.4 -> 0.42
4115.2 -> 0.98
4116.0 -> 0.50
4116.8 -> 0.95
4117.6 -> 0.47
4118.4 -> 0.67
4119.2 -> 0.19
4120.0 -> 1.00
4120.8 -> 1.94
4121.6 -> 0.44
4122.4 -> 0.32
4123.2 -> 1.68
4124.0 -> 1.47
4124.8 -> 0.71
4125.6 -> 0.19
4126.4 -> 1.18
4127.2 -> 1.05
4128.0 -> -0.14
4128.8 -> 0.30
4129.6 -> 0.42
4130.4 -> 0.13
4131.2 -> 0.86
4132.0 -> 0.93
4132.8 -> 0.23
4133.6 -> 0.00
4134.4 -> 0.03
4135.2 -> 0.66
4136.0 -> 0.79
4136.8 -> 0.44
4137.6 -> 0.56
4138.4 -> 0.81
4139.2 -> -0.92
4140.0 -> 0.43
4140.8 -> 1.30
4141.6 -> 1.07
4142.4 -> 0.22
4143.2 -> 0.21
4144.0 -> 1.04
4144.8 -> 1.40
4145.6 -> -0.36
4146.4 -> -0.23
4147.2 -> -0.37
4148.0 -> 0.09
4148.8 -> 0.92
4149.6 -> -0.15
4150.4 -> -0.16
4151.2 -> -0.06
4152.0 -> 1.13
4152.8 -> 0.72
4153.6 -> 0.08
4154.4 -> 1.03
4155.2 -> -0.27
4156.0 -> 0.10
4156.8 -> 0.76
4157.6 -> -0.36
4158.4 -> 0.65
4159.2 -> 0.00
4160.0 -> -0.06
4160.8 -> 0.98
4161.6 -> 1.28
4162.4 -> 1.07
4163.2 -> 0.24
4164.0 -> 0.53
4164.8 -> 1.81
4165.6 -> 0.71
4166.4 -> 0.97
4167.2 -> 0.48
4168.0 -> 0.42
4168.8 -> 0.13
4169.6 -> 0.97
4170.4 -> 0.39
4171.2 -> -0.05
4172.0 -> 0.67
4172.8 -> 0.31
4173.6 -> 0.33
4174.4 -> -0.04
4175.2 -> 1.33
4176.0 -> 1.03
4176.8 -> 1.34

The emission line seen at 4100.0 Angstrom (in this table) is Lyman alpha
